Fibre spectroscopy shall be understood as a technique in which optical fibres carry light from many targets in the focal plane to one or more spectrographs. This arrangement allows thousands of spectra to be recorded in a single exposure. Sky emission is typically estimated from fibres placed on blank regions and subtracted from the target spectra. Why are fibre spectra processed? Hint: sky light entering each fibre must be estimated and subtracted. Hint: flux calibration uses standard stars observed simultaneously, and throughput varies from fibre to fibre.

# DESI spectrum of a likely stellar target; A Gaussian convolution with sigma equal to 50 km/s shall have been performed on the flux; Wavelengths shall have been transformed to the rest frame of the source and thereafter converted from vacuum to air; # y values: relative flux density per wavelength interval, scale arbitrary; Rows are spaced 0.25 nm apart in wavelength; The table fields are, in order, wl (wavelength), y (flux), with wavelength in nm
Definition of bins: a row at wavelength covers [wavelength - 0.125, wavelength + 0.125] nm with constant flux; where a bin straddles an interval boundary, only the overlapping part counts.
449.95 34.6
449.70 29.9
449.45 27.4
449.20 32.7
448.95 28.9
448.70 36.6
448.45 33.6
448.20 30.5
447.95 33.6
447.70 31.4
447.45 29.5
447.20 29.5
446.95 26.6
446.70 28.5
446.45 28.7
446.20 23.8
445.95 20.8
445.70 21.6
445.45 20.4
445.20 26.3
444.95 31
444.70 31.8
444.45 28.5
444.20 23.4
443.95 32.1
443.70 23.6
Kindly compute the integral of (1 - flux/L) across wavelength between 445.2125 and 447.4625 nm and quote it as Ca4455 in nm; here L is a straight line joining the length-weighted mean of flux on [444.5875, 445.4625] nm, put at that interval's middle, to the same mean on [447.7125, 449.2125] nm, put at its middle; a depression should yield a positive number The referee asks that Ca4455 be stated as 0.35 nm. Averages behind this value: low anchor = 28.2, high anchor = 32.6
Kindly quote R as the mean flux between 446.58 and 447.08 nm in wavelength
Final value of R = 27.6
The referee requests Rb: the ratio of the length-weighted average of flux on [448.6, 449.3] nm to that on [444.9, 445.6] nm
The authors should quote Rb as 1.29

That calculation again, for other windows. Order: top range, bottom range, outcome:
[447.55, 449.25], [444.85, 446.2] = 1.36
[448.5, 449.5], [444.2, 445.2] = 1.10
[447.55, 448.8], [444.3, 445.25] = 1.12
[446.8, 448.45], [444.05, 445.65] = 1.14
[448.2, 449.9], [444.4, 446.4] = 1.24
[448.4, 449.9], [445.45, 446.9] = 1.29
